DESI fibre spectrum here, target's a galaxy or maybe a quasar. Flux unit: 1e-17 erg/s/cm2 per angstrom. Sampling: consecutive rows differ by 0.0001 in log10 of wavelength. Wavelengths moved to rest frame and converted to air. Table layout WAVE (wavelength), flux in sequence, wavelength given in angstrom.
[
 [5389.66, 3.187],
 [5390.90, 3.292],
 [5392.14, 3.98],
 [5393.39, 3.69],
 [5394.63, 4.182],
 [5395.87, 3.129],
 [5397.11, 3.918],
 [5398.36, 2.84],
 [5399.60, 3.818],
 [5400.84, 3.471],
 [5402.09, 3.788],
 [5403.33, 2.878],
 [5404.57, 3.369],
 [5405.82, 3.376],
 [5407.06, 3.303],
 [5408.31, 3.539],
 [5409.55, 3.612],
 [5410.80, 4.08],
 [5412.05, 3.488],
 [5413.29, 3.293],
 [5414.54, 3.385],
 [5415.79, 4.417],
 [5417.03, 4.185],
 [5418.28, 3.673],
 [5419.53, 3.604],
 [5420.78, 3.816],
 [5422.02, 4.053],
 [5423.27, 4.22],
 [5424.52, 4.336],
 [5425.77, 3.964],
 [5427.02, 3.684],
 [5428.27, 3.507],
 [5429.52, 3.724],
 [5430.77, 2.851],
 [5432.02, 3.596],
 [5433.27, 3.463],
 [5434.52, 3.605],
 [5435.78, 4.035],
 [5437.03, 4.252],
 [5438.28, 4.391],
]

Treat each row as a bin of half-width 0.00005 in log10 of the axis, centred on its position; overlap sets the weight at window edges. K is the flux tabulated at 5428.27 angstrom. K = 3.507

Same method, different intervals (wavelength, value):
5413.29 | 3.293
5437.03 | 4.252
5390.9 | 3.292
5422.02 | 4.053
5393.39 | 3.69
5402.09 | 3.788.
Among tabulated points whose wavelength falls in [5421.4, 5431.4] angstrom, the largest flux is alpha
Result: 4.336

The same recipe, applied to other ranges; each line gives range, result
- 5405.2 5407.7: 3.376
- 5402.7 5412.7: 4.08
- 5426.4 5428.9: 3.684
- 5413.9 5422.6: 4.417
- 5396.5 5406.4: 3.918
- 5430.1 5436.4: 4.035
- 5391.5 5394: 3.98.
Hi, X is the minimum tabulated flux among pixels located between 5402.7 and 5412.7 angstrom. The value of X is 2.878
